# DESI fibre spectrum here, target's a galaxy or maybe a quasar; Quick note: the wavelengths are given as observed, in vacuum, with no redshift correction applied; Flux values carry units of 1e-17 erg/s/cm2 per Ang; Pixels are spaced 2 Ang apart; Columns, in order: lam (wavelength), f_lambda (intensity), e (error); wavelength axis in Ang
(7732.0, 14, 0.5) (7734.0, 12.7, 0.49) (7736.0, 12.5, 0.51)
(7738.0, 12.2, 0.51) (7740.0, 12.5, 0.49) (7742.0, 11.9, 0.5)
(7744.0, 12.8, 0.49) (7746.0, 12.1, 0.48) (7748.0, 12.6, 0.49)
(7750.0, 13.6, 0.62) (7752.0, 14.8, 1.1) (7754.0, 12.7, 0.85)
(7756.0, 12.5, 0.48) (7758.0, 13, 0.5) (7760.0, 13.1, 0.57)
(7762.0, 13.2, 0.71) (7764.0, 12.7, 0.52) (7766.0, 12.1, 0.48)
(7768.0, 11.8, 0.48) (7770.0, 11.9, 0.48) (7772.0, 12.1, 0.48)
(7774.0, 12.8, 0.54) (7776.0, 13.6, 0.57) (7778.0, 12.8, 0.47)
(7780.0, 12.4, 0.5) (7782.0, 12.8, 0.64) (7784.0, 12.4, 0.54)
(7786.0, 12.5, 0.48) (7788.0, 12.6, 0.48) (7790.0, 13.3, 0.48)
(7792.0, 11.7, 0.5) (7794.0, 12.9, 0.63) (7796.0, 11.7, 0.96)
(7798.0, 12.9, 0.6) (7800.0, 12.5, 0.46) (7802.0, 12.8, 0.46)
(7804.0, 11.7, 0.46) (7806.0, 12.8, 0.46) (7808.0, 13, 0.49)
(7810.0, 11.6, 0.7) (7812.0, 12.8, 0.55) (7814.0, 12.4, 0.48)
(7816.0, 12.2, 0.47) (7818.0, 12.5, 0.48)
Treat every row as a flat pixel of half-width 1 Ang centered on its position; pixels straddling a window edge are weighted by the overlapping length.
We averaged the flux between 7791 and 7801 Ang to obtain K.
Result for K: 12.3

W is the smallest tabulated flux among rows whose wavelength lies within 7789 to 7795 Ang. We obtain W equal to 11.7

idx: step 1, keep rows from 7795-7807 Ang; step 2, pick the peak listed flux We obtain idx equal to 12.9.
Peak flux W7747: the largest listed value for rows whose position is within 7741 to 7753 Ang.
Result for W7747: 14.8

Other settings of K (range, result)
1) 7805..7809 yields 12.9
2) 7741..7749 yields 12.3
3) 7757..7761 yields 13.1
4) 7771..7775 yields 12.4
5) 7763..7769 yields 12.2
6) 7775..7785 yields 12.8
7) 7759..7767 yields 12.8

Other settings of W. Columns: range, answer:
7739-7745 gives 11.9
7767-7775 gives 11.8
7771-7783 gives 12.1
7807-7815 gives 11.6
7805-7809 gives 12.8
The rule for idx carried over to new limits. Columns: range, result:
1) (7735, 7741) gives 12.5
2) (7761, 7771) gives 13.2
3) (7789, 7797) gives 13.3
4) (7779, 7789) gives 12.8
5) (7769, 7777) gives 13.6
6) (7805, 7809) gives 13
